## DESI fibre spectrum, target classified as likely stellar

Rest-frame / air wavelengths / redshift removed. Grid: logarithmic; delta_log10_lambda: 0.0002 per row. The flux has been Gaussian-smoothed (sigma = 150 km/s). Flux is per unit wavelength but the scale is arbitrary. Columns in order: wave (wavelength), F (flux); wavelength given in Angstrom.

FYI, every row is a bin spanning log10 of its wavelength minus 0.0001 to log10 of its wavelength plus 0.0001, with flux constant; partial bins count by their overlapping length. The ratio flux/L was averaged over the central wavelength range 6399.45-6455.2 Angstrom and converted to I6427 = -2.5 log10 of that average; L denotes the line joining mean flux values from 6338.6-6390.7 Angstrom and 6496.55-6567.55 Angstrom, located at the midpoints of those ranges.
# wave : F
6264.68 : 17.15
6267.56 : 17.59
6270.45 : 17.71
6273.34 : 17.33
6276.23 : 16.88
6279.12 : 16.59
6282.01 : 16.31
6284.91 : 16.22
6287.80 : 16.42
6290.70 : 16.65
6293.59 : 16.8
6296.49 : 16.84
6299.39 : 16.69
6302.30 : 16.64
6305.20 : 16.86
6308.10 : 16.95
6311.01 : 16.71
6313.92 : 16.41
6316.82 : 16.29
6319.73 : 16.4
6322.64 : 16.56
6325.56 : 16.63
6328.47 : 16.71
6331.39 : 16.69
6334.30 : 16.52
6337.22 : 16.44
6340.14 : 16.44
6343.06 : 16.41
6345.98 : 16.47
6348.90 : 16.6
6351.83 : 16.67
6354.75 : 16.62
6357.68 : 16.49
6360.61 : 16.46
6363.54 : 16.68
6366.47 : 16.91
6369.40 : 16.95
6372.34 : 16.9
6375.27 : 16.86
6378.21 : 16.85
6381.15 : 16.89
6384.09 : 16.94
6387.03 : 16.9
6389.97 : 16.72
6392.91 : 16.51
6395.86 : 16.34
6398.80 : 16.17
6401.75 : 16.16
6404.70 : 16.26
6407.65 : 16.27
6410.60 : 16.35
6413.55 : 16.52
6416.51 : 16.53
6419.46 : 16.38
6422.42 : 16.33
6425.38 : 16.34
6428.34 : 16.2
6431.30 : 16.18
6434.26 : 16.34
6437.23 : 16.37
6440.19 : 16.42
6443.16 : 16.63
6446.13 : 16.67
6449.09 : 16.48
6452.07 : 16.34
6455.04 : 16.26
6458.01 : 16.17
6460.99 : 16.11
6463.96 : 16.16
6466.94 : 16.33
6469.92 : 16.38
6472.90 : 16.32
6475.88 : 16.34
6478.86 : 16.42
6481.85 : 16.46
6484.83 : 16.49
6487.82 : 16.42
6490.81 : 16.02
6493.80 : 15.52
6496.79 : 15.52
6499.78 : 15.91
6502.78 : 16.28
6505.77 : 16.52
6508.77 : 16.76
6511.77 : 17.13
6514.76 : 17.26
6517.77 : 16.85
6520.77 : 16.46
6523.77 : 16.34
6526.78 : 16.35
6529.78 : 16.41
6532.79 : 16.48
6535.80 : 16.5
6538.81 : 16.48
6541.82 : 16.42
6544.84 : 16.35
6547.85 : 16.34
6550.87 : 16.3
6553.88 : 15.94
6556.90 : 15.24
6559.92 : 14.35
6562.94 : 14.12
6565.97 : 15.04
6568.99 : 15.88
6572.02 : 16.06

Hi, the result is 0.009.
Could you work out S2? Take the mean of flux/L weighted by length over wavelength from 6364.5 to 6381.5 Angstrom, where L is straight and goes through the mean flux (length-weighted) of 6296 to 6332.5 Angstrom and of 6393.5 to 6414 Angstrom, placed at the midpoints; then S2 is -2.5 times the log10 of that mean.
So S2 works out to -0.031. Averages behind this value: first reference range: 16.6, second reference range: 16.3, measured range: 16.9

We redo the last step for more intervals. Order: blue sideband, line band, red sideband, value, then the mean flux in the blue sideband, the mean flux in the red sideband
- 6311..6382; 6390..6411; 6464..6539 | 0.014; 16.6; 16.4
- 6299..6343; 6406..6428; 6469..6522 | 0.007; 16.6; 16.4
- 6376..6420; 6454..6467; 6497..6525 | 0.024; 16.5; 16.6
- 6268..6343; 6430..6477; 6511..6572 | -0.002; 16.7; 16.1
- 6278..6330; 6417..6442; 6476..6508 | -0.001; 16.6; 16.2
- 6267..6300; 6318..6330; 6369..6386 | 0.019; 16.8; 16.9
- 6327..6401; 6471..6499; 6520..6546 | 0.021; 16.6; 16.4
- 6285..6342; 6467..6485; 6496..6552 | 0.007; 16.6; 16.5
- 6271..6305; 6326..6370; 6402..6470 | -0.003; 16.7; 16.3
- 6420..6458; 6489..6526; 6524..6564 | -0.018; 16.4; 16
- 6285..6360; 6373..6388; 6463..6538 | -0.024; 16.6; 16.4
